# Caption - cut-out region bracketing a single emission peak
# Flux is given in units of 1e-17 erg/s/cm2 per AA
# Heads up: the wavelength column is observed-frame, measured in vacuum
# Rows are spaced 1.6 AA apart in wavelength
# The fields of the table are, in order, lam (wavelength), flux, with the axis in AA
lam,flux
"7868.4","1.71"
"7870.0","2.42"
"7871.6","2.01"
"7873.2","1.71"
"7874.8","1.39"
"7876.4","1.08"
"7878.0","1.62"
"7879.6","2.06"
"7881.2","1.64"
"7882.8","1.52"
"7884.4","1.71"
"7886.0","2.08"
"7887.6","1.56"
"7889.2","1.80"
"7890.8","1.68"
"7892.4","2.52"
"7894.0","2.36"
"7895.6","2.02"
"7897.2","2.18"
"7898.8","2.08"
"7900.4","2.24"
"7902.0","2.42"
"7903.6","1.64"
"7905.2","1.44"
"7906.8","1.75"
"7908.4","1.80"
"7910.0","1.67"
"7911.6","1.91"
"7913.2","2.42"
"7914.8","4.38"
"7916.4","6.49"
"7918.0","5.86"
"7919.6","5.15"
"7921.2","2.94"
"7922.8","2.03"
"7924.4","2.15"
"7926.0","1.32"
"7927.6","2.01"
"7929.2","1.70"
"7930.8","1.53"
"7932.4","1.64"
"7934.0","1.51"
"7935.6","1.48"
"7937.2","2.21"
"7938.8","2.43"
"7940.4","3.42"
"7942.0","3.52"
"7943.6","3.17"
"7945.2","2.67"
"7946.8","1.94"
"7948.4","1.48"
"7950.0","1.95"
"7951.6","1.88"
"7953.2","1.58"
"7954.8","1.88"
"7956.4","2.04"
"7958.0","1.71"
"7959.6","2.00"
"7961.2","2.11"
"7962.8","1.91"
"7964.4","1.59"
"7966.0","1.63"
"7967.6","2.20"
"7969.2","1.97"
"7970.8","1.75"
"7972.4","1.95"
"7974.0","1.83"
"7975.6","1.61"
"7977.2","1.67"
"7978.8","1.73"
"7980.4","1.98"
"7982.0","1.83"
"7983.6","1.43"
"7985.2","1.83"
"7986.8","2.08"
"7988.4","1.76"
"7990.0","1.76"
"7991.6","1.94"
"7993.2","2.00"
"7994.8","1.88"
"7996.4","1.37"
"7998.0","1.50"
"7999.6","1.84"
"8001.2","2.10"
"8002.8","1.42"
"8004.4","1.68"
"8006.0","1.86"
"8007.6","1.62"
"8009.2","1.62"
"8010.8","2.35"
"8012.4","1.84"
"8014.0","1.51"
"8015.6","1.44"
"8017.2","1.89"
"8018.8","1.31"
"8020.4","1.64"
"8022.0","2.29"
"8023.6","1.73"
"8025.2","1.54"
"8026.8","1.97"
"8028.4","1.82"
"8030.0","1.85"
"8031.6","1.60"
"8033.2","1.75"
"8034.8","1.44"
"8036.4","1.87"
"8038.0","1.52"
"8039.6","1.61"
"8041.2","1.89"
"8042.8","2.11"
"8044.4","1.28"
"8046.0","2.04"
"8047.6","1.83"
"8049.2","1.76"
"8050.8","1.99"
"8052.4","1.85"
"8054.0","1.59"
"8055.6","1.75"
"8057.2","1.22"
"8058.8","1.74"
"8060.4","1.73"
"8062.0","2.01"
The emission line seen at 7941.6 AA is [N II]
